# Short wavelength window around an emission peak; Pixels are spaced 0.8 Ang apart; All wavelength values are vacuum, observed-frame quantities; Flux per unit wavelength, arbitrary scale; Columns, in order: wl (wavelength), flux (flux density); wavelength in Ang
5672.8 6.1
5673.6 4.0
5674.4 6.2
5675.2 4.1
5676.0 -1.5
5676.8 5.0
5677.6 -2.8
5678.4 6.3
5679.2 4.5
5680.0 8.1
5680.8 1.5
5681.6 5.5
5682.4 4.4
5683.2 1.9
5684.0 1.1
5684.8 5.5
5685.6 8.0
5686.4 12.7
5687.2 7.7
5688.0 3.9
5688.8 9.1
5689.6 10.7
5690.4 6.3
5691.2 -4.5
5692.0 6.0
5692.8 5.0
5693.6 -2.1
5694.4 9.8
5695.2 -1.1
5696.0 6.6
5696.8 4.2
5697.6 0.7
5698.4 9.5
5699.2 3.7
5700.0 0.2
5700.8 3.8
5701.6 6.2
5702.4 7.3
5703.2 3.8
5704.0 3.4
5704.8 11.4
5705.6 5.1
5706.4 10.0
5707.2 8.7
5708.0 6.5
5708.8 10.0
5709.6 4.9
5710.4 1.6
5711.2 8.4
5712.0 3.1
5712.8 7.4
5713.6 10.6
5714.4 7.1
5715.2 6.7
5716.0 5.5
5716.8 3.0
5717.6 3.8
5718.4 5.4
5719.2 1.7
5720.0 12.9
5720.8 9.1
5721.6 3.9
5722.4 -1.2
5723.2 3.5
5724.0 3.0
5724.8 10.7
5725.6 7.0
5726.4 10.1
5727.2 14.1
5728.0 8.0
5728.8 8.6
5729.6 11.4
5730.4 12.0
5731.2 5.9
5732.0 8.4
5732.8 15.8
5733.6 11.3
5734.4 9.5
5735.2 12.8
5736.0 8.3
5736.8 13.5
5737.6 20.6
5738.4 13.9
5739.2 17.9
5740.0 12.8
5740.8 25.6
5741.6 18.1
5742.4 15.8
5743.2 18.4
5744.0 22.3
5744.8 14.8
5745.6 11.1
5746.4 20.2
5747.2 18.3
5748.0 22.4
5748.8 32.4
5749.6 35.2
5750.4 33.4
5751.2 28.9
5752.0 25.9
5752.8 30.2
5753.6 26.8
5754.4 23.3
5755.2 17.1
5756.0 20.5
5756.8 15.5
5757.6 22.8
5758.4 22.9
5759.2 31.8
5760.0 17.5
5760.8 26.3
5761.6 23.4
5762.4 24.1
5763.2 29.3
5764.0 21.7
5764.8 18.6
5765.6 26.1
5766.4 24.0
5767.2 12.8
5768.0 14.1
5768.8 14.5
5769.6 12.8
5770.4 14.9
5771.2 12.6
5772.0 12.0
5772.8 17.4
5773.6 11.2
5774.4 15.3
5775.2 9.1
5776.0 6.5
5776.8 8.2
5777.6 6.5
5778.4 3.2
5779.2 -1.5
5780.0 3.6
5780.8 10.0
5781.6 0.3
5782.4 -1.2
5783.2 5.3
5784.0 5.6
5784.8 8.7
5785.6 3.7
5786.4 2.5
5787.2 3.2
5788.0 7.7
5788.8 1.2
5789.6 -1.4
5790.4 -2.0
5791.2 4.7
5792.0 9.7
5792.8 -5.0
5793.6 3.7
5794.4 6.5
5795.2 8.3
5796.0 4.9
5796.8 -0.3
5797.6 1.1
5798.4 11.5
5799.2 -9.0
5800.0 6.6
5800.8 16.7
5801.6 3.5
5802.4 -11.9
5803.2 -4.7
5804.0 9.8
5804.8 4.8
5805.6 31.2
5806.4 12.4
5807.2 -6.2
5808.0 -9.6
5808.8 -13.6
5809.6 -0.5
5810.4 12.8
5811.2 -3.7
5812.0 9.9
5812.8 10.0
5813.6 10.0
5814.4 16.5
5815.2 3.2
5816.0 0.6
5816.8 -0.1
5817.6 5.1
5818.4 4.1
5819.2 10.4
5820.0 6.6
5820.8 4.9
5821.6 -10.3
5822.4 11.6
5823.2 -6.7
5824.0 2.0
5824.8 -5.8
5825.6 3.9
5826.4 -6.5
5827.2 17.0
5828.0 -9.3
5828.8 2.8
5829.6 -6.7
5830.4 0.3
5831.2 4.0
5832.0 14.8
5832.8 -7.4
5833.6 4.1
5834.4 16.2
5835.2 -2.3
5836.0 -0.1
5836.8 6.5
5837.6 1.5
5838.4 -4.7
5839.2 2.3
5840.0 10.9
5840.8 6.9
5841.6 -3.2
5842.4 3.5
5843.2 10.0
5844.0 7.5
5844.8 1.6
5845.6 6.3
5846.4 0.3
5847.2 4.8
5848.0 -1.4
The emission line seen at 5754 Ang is C IV 1549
